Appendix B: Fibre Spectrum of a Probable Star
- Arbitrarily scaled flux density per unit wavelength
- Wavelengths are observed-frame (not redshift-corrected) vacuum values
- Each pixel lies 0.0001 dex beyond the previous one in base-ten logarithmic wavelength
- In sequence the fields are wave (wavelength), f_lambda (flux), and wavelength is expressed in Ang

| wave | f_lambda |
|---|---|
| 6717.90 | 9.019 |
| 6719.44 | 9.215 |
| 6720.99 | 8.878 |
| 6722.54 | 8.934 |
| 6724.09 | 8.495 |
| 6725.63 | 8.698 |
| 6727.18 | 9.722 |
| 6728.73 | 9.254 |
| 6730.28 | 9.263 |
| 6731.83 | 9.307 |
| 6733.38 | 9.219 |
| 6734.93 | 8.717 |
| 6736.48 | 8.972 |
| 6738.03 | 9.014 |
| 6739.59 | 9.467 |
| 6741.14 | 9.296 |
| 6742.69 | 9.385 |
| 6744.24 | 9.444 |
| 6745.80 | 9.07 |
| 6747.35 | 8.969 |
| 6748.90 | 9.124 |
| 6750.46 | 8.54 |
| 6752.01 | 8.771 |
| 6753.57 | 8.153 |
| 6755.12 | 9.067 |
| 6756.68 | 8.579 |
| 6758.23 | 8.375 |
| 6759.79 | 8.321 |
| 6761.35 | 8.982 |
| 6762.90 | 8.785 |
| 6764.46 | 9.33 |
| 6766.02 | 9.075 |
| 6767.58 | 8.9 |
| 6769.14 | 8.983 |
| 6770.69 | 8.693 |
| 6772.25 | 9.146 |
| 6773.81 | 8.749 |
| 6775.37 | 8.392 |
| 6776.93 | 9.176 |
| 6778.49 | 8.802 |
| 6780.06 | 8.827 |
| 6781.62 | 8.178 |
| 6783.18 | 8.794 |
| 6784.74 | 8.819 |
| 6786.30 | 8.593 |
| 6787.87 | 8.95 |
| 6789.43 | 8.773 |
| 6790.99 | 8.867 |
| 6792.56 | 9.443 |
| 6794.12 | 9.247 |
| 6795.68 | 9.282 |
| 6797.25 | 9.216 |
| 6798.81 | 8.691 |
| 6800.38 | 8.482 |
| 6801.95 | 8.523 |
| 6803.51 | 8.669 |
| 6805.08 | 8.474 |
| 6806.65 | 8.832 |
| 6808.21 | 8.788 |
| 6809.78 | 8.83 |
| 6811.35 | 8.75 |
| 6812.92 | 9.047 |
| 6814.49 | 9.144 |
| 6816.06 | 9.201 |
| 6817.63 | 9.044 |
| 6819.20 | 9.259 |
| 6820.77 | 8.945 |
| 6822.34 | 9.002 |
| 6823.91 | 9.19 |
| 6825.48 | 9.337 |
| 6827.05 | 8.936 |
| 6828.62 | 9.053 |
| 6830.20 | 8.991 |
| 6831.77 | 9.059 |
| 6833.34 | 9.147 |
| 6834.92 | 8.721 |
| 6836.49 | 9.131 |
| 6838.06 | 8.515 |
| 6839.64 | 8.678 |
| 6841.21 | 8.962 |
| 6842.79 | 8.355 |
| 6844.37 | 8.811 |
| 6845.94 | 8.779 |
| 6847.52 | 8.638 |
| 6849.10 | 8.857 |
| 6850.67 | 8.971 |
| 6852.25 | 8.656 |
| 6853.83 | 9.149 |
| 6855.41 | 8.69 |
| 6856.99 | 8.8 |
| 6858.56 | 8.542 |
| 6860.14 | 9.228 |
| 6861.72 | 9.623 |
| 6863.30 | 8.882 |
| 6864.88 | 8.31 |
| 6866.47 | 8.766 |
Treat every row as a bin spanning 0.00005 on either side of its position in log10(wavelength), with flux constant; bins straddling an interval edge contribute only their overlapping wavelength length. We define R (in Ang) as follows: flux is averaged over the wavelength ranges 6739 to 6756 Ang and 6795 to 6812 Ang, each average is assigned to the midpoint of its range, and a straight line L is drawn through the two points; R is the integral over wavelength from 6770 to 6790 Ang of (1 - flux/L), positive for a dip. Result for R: 0.3 Ang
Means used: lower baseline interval 9.02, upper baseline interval 8.77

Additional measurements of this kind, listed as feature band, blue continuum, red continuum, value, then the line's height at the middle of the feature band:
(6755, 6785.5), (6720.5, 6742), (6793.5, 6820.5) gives 0.7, 9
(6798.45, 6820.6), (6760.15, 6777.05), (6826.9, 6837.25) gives 0.3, 8.97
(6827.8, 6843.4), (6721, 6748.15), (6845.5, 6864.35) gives 0.1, 8.93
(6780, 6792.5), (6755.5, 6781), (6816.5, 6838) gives 0.2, 8.89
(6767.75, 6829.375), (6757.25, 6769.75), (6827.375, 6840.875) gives -0.2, 8.88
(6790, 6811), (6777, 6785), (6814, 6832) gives 0.1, 8.89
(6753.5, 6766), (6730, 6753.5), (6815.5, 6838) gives 0.4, 9.07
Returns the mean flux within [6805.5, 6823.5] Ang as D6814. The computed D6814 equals 8.98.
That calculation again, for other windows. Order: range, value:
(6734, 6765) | 8.92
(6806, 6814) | 8.86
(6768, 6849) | 8.88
